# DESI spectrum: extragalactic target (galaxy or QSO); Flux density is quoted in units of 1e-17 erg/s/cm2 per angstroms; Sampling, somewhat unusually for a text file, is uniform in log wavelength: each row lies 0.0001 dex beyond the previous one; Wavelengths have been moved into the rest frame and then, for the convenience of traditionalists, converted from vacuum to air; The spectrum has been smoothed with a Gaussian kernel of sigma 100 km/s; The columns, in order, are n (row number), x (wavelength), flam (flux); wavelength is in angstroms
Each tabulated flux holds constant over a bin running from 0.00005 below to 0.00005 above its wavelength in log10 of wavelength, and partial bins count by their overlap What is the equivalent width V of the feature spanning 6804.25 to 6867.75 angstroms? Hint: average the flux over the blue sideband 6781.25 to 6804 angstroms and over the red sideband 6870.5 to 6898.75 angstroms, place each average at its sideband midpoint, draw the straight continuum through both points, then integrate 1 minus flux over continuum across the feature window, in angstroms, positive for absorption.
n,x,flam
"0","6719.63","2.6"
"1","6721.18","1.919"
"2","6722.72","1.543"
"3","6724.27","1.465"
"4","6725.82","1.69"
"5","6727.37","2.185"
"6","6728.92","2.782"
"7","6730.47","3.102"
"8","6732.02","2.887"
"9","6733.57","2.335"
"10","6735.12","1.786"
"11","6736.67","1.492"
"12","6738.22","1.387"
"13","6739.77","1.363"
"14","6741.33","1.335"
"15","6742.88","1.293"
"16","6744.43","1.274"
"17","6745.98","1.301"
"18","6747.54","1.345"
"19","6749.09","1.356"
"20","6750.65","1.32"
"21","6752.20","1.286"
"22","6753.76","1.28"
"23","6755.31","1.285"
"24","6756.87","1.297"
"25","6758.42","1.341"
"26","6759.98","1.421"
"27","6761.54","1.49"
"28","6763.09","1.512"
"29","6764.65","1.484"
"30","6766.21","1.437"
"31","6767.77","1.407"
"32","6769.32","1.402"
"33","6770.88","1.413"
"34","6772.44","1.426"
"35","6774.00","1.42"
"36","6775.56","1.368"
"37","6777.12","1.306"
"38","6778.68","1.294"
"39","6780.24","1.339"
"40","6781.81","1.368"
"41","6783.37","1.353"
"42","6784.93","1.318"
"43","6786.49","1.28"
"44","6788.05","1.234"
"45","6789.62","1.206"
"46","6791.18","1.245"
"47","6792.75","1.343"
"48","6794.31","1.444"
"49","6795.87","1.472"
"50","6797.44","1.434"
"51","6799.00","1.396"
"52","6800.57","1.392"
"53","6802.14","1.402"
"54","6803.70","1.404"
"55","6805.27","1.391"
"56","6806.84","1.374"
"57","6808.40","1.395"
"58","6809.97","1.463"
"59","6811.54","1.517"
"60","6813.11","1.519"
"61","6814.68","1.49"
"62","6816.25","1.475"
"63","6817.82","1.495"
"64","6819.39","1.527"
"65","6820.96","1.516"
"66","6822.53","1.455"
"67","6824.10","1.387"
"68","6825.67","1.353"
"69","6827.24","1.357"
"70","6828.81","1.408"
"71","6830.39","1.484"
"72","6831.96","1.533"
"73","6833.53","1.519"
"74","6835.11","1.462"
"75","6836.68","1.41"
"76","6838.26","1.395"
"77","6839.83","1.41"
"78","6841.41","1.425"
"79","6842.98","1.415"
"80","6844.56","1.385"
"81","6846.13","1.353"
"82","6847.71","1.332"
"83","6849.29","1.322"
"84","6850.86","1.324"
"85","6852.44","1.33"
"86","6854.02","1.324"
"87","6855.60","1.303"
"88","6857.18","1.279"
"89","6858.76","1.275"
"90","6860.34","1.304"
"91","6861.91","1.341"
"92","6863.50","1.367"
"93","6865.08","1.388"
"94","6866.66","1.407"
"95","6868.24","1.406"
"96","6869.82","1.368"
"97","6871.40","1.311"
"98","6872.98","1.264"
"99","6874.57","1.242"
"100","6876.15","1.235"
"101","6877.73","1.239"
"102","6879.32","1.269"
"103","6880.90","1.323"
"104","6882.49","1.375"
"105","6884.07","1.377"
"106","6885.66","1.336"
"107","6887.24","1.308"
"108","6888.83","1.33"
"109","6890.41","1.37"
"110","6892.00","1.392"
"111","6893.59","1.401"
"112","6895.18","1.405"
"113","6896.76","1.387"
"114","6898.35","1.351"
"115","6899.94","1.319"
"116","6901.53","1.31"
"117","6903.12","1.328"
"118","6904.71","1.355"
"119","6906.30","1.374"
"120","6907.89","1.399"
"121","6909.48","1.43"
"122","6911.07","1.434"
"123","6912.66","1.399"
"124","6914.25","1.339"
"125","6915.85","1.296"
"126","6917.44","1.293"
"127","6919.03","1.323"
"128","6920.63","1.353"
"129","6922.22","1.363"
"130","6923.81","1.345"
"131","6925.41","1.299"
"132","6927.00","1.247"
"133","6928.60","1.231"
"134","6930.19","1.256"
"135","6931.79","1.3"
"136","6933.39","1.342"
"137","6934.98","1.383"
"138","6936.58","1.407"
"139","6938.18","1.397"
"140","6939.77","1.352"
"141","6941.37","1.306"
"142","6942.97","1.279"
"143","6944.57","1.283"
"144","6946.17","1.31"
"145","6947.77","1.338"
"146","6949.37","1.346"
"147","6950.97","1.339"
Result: -3.0 angstroms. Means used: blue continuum 1.35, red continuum 1.33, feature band 1.4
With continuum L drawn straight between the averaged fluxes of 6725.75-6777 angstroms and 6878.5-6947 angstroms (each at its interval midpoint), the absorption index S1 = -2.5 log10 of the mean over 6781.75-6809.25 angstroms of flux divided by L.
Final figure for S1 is 0.12 mag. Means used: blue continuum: 1.59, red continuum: 1.34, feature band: 1.36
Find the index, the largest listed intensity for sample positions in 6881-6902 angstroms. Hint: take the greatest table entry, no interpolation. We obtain 1.405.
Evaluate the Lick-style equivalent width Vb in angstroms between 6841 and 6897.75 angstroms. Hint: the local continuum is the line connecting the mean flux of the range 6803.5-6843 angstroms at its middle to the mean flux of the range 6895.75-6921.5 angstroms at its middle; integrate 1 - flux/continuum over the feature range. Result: 2.4 angstroms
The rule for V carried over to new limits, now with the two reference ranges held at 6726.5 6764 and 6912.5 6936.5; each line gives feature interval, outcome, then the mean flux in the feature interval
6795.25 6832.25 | 1.9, 1.44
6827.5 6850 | 0.9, 1.42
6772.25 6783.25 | 1.6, 1.36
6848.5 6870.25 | 1.5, 1.34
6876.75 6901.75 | 0.7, 1.34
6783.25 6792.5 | 1.7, 1.27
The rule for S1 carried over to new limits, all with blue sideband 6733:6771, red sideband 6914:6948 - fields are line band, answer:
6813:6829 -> -0.05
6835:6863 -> 0.01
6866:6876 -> 0.02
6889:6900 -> -0.03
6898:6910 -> -0.02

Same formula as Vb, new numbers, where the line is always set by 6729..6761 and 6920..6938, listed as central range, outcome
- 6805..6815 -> 0.3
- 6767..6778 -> 1.2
